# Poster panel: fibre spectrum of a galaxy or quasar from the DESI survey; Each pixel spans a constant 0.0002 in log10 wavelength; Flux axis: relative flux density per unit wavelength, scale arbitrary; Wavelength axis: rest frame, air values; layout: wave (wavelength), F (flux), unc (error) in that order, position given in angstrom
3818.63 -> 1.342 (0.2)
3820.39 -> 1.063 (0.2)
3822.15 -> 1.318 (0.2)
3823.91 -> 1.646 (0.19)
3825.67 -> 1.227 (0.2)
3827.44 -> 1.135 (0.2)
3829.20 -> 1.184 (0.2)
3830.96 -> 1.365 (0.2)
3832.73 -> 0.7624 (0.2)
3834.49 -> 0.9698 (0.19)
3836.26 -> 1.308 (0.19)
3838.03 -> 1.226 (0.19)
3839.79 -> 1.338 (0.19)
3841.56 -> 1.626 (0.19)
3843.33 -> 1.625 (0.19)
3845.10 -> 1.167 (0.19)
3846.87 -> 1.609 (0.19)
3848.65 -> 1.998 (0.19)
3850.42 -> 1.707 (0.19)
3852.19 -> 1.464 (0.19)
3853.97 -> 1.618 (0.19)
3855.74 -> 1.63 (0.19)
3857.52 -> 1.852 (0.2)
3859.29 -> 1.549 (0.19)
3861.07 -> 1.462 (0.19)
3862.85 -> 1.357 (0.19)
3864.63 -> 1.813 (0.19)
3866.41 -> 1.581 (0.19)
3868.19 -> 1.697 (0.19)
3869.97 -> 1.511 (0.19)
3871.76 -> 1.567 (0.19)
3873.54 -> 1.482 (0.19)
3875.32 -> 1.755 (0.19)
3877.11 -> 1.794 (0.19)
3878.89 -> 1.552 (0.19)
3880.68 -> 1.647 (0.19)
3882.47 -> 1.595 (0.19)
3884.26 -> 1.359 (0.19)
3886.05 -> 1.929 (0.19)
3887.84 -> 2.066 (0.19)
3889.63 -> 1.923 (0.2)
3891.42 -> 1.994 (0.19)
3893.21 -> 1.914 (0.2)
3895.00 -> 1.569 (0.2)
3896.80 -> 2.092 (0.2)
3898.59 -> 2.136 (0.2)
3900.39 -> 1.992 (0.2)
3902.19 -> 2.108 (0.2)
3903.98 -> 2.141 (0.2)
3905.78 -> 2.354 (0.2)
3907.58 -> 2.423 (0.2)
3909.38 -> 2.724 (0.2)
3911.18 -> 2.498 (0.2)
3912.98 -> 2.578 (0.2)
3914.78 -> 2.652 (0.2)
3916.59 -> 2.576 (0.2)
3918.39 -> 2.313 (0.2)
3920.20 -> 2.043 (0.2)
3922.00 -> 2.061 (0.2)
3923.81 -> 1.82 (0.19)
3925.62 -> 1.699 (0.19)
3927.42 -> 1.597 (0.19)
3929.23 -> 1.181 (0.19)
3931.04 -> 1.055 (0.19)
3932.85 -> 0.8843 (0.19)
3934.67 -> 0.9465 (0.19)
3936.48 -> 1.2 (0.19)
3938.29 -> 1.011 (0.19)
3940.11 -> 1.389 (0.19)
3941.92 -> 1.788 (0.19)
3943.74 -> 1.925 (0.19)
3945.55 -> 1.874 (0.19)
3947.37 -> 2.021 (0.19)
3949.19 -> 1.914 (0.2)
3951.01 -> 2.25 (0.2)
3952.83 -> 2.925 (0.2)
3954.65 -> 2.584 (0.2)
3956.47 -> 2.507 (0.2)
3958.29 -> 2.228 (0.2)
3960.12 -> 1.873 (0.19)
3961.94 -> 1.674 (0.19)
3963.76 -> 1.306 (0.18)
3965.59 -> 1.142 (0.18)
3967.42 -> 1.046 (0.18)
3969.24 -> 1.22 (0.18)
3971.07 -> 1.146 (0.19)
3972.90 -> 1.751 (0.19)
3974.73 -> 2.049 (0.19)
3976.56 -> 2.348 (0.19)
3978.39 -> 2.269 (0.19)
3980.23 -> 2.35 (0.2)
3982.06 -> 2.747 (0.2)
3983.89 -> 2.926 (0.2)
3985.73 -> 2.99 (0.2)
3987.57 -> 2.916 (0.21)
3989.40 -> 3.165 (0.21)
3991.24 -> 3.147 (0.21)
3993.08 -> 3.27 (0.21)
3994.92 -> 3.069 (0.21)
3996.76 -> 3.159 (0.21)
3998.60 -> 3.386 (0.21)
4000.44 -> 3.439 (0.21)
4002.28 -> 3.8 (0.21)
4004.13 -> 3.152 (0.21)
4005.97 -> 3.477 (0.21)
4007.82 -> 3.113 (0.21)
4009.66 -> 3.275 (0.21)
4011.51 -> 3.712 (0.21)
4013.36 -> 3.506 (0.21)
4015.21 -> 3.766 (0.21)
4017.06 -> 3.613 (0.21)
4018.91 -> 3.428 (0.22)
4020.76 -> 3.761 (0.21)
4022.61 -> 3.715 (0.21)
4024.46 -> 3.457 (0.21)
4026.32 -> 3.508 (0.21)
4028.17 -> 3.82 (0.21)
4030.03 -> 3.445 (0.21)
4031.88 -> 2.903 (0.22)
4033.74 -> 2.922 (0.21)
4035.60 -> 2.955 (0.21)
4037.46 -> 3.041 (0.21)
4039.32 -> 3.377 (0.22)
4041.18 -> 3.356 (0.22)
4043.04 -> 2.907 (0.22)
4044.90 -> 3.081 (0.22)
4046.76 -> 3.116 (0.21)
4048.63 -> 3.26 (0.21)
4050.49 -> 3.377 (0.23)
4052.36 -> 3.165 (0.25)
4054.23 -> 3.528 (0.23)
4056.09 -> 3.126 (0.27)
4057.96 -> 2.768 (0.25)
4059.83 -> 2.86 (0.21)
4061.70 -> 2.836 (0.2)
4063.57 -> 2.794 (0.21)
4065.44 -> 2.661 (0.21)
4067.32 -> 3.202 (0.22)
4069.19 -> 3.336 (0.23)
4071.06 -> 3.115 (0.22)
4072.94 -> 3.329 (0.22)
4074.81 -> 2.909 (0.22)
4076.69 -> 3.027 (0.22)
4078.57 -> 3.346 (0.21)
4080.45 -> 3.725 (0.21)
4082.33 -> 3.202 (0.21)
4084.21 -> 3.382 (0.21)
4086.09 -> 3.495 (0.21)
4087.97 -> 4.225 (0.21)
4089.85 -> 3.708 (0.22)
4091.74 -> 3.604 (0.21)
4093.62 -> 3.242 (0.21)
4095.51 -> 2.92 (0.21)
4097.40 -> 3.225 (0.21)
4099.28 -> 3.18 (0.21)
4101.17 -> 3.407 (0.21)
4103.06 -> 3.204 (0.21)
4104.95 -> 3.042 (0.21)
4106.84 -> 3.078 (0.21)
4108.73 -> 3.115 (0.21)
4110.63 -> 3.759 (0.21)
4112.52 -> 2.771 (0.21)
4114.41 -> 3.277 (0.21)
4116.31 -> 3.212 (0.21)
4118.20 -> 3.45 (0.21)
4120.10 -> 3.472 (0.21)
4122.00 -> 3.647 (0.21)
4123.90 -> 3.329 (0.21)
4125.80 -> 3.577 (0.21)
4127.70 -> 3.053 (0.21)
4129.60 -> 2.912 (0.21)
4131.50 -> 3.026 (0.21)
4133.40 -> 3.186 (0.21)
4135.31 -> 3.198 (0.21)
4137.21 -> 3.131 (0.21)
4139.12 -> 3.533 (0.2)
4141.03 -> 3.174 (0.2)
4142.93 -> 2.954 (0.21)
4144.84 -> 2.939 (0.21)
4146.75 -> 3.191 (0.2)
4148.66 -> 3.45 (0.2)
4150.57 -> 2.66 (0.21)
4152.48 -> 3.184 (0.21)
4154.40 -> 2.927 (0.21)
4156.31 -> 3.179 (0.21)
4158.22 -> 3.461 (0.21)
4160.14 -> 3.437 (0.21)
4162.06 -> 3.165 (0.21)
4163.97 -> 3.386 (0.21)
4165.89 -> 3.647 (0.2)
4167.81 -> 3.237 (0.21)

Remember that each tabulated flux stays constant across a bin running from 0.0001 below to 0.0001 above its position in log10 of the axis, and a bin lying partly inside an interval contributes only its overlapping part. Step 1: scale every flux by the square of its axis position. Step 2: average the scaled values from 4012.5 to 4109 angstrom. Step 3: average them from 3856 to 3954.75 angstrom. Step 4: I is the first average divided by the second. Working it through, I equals 1.9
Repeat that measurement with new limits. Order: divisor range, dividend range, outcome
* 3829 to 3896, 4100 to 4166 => 2.35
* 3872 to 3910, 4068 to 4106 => 1.91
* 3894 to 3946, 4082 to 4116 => 1.93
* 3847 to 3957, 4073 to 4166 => 1.97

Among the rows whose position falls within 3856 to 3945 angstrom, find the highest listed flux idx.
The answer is 2.724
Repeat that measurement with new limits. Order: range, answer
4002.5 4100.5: 4.225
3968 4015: 3.8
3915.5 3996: 3.27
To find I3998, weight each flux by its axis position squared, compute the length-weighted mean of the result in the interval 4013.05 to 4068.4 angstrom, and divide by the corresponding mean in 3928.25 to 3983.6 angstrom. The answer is 1.9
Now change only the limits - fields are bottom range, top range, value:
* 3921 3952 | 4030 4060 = 2.10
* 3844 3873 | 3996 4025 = 2.36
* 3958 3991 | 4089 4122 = 1.68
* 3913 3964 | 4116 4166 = 1.93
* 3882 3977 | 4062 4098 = 1.89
